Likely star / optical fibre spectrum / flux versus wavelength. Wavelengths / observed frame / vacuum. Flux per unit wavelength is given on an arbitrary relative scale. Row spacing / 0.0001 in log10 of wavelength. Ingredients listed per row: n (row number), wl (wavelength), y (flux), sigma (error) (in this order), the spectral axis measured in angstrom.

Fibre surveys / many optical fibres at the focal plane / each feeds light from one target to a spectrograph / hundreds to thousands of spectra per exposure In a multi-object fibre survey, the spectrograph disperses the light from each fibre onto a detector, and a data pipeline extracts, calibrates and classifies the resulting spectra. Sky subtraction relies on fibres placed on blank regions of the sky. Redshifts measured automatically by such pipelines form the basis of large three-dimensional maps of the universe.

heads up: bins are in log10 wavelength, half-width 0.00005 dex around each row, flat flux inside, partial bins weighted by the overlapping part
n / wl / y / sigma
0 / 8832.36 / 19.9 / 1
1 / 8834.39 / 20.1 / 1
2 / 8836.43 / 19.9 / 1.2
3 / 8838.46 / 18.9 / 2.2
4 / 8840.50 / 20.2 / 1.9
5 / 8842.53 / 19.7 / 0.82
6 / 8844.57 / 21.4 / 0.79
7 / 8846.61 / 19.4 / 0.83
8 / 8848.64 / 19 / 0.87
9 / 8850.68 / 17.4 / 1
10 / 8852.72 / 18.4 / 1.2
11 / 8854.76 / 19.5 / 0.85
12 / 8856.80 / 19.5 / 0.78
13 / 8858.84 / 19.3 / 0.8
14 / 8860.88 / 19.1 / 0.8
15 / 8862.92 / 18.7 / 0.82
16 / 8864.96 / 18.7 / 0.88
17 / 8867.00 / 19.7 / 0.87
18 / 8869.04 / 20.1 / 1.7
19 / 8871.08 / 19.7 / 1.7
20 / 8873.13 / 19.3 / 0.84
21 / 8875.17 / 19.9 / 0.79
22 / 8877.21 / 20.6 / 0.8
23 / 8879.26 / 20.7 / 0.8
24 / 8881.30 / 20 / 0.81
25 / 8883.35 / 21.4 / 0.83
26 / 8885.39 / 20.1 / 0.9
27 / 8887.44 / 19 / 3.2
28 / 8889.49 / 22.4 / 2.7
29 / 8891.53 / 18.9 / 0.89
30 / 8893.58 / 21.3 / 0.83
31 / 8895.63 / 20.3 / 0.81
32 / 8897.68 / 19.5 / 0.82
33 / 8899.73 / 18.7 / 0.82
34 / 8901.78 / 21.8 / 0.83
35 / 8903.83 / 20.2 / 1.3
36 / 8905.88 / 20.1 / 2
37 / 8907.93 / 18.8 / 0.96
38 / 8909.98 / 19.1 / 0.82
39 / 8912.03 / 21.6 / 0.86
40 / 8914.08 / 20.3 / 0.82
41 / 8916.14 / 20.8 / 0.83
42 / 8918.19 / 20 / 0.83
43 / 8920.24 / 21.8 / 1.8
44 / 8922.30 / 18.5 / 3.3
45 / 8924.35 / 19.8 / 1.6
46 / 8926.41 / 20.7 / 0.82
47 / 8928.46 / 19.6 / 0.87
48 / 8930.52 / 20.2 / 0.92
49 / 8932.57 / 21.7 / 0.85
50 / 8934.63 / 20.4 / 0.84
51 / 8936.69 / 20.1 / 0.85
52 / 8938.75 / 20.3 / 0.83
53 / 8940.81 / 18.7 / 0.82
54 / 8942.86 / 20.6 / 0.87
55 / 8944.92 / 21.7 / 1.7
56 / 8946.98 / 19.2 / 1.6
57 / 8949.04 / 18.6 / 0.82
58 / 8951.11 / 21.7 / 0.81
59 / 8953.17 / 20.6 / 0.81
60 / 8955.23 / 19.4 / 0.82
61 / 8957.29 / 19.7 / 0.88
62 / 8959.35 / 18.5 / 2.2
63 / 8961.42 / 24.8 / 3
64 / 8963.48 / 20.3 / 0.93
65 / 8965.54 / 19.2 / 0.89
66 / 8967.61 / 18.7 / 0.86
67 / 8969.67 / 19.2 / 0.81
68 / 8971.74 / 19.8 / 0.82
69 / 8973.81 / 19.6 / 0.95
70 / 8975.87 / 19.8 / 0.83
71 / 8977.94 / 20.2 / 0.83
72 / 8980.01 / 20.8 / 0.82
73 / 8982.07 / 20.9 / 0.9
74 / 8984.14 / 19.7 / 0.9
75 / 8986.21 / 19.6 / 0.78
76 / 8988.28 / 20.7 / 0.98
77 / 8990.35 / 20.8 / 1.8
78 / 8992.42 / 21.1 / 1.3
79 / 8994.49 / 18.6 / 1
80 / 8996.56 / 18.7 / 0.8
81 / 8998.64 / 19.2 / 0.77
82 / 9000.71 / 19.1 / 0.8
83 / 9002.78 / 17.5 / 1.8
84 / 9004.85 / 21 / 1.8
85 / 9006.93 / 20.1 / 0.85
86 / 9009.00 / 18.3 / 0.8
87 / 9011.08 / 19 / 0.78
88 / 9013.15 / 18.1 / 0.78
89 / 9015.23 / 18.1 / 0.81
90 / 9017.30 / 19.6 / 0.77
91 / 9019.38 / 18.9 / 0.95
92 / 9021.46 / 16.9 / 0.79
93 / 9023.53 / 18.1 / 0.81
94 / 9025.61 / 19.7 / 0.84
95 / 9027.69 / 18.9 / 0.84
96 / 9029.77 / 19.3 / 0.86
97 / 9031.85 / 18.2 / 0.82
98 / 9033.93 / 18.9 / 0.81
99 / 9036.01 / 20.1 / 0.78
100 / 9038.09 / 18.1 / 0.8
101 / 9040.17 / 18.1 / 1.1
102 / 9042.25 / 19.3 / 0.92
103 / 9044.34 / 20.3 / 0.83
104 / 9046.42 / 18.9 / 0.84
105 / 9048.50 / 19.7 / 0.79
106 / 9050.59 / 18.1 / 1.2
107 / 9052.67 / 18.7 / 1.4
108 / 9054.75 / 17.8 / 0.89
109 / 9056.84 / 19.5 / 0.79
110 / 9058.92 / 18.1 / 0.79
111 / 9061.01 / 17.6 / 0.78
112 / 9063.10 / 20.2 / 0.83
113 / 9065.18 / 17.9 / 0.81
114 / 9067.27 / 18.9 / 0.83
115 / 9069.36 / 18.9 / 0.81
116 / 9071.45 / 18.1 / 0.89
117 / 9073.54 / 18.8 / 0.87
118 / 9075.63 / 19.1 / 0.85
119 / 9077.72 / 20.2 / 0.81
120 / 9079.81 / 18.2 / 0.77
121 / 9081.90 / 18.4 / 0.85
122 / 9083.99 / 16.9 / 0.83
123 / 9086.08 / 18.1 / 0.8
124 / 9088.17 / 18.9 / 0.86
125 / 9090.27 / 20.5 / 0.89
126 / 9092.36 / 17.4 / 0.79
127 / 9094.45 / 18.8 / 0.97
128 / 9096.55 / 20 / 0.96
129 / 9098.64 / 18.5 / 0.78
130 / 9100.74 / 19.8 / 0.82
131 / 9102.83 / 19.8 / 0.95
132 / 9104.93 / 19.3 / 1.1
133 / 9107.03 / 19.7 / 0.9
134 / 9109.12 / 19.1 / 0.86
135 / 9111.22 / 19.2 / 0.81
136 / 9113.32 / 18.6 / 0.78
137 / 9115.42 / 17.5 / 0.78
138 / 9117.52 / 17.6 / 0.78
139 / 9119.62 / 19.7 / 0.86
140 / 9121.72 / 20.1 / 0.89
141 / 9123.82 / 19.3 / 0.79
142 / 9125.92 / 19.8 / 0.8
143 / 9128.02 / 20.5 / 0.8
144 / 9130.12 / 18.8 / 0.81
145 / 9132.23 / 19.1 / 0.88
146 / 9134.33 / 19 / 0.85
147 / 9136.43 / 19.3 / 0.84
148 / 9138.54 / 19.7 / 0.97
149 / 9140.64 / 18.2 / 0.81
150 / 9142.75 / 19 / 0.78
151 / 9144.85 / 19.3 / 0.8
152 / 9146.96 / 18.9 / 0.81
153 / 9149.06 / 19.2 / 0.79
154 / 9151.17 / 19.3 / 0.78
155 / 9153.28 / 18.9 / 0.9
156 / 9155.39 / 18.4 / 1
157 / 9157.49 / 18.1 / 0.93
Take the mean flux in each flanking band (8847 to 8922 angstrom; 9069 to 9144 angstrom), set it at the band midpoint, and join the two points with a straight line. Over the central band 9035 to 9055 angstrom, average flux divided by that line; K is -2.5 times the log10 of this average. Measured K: 0.02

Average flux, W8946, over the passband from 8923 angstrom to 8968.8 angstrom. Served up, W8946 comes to 20.2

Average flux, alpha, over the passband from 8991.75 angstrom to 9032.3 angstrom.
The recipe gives 18.9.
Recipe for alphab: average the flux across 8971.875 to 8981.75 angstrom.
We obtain 20.1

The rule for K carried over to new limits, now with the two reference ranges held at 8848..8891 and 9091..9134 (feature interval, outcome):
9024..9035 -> 0.02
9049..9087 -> 0.04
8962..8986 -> -0.03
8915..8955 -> -0.04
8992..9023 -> 0.03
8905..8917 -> -0.03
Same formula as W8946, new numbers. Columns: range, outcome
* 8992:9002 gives 19.2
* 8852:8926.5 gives 20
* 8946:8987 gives 20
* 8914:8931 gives 20.2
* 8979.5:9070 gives 19.1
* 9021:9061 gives 18.8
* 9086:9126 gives 19.1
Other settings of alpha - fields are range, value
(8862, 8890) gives 20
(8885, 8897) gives 20.3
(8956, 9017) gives 19.7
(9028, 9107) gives 18.9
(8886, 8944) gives 20.2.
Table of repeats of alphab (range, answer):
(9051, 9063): 18.5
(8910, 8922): 20.6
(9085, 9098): 18.9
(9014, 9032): 18.6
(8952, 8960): 19.7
